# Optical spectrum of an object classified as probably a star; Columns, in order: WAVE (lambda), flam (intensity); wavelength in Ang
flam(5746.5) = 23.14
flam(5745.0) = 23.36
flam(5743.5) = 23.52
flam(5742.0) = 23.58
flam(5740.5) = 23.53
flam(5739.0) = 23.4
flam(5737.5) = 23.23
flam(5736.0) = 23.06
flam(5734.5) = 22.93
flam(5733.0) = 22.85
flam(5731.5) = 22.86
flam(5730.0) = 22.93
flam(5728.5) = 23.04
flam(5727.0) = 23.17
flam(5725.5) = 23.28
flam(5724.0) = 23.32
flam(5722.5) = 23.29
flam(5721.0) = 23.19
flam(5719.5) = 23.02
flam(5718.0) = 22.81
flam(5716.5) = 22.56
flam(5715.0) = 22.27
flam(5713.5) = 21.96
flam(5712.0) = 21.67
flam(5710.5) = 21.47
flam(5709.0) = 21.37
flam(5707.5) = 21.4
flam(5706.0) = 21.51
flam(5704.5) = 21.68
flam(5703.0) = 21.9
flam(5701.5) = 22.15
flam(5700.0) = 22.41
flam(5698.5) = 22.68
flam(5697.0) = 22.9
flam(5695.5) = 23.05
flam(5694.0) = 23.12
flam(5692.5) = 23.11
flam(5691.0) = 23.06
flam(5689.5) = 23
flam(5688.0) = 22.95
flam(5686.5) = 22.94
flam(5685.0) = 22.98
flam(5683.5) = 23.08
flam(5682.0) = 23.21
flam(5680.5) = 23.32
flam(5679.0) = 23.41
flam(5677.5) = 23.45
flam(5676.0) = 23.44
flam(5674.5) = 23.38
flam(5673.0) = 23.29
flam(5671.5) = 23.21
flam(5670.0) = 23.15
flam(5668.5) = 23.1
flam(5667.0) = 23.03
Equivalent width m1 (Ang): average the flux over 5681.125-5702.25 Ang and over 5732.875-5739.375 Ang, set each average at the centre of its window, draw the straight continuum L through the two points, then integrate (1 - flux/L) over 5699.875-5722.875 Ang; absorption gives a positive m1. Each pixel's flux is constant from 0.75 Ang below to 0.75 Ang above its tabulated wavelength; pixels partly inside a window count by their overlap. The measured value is 0.9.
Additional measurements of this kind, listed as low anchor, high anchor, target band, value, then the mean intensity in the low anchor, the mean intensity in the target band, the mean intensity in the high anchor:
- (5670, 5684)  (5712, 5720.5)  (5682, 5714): 0.6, 23.3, 22.4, 22.5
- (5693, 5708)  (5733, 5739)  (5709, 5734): 0.1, 22.3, 22.7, 23.1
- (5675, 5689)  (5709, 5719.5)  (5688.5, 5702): -0.1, 23.2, 22.8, 22.1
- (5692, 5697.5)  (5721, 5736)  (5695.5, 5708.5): 0.5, 23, 22.1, 23.1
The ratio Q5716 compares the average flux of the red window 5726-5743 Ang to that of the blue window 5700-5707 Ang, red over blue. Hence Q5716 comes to 1.06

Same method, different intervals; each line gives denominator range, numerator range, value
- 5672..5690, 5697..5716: 0.94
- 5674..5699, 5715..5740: 1.00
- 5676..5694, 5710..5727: 0.98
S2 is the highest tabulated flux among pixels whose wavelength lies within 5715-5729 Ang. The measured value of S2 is 23.32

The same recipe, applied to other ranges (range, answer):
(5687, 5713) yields 23.12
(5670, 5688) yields 23.45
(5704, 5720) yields 23.02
